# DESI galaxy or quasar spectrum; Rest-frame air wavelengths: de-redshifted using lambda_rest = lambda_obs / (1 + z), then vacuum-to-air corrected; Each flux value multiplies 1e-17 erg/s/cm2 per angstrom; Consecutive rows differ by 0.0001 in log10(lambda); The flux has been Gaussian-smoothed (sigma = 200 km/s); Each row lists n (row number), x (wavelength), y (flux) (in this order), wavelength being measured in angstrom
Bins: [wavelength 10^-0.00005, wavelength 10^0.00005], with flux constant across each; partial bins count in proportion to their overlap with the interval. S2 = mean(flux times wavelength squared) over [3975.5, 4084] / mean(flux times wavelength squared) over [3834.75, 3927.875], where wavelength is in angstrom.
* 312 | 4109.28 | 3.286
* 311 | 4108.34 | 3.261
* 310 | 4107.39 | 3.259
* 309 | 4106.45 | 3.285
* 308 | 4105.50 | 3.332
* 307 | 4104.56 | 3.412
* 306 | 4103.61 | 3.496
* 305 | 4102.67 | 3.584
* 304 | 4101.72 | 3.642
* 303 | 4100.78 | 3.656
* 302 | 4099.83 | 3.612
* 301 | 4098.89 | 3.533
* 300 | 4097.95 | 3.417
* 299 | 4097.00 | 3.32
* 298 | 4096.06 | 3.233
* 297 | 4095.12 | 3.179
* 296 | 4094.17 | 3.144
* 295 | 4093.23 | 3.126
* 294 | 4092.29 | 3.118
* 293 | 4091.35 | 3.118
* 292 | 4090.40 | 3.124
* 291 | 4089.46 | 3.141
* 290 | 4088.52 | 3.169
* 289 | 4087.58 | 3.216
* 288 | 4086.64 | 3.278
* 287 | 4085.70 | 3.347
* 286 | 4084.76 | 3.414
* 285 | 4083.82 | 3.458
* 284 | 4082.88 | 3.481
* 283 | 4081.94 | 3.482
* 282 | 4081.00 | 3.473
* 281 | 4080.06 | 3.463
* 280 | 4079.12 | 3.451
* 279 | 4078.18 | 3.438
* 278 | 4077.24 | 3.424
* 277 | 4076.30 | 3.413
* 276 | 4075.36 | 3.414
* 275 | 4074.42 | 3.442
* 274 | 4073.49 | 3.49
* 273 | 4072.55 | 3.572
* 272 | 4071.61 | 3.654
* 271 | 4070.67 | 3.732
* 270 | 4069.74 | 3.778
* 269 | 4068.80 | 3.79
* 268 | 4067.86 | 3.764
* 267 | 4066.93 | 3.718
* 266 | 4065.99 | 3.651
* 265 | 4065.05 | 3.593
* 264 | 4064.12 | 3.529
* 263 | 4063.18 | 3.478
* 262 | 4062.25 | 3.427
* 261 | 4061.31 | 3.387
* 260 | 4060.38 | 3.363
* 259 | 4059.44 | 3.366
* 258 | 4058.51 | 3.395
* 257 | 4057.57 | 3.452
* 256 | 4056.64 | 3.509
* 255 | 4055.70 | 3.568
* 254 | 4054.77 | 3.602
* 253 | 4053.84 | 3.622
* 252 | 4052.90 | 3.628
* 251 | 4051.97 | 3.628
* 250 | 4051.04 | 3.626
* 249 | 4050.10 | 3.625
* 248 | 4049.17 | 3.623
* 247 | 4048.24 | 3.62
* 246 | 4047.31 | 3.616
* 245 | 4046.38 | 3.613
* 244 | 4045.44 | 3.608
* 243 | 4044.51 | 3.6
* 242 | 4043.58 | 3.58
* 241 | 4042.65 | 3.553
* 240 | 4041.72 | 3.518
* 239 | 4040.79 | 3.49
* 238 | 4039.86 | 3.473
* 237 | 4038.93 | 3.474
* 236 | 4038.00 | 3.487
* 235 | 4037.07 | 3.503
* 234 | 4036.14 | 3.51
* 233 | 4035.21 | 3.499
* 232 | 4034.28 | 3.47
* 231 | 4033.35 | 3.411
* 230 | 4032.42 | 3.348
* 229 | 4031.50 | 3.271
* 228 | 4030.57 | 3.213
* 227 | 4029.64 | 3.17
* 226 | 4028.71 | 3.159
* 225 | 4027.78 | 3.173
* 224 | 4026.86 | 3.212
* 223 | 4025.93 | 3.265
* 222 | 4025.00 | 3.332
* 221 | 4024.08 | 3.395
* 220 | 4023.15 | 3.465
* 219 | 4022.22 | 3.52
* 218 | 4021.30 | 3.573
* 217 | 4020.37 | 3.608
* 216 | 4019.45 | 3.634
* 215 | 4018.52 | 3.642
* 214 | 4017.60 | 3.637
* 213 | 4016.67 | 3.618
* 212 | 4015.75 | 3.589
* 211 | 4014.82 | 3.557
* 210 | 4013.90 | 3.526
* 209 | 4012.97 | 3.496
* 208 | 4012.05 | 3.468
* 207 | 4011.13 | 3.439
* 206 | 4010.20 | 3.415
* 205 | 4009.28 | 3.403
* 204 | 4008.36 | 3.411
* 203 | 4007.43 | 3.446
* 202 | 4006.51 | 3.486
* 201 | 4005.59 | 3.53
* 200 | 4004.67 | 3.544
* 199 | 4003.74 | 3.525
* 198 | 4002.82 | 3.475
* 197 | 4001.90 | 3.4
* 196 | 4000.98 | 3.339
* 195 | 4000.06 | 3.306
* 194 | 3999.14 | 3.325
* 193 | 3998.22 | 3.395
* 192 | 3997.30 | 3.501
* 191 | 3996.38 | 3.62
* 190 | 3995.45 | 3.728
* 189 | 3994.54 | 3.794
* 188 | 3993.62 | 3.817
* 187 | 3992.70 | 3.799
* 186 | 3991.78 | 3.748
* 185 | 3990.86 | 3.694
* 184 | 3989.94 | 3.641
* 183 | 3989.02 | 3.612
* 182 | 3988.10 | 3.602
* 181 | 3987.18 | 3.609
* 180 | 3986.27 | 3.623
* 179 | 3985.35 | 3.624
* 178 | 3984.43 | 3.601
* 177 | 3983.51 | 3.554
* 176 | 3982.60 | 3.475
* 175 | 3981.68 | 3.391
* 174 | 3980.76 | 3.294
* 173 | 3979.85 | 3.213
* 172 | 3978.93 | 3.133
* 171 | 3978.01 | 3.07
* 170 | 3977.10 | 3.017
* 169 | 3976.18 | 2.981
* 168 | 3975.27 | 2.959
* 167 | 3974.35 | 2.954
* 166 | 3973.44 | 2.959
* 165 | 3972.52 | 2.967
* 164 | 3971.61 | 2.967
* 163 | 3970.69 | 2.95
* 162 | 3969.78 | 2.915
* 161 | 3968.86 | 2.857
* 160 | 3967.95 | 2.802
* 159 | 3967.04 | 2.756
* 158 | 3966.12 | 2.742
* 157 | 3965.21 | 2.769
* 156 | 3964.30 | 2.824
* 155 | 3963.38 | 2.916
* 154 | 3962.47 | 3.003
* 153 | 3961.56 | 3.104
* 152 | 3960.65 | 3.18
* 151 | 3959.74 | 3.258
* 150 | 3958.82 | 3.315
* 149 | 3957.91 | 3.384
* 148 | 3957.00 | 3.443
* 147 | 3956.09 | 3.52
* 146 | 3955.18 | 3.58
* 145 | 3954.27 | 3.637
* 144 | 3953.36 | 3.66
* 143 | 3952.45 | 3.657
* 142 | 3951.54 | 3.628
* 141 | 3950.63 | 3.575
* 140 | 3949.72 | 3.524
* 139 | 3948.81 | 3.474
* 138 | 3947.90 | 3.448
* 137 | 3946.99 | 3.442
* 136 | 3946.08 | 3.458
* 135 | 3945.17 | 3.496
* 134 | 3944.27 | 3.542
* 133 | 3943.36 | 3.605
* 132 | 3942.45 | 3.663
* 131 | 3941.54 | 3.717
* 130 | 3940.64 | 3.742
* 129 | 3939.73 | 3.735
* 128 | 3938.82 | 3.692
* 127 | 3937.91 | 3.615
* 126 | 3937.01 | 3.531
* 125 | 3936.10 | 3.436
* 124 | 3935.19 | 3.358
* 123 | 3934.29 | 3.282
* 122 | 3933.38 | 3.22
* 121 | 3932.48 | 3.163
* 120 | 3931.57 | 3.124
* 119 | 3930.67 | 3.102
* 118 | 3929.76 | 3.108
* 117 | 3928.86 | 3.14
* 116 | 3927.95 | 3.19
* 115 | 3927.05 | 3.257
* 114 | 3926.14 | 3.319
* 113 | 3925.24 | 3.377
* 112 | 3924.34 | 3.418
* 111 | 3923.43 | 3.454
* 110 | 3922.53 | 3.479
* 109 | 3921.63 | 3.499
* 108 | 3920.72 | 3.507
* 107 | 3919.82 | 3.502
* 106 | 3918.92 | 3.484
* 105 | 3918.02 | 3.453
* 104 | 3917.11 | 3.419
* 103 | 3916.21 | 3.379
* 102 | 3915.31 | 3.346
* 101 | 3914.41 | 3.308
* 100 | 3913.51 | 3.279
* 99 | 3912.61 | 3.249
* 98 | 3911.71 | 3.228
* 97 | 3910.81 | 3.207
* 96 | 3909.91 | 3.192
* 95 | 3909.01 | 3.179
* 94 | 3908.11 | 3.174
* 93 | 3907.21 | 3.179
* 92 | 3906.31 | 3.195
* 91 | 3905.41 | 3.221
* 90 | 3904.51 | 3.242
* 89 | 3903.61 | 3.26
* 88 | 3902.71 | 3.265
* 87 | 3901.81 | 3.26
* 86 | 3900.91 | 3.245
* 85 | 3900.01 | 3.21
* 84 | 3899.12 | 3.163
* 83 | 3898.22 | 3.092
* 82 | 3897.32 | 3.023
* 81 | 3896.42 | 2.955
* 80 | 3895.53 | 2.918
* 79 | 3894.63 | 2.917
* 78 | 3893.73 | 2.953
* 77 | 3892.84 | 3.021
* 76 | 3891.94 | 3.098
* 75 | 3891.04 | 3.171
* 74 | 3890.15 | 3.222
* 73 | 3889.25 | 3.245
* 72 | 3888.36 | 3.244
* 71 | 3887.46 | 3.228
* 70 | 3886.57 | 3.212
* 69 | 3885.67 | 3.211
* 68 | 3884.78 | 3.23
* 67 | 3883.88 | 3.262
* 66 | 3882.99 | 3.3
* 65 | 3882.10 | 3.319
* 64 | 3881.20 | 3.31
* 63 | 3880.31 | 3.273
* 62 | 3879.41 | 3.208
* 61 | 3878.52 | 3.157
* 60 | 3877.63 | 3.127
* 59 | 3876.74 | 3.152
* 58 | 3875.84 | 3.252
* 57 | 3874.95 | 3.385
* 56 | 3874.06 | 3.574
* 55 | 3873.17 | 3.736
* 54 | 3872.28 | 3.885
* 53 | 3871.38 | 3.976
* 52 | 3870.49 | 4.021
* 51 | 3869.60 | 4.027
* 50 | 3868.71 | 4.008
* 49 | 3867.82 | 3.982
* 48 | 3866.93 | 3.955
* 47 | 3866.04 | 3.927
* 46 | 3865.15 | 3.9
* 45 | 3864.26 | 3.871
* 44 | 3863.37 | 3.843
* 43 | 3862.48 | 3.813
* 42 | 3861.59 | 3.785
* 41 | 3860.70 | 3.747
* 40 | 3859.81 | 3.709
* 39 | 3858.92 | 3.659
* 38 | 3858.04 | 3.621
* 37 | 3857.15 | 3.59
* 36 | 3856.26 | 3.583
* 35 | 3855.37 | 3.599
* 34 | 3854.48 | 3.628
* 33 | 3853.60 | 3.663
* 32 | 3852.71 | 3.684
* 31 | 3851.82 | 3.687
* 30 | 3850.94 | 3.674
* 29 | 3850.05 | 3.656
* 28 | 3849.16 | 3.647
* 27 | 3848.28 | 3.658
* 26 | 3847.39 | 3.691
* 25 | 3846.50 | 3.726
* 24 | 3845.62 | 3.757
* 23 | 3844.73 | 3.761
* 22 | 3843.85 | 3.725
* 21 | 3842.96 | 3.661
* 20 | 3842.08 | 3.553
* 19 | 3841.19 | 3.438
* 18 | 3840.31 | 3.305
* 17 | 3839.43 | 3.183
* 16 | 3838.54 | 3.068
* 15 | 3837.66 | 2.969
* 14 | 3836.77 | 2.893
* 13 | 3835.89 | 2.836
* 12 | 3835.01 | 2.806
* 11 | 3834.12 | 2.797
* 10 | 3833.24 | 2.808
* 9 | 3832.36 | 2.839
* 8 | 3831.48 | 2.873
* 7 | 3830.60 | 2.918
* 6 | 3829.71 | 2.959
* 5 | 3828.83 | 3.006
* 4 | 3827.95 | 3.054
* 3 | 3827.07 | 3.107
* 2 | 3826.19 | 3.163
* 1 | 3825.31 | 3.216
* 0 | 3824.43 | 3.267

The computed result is 1.10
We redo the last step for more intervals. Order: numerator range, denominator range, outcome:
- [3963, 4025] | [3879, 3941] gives 1.07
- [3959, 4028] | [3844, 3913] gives 1.03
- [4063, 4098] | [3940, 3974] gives 1.11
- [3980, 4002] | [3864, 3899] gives 1.11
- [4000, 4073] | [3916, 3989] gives 1.10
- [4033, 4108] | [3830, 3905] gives 1.13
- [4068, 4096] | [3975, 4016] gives 1.02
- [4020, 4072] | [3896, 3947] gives 1.12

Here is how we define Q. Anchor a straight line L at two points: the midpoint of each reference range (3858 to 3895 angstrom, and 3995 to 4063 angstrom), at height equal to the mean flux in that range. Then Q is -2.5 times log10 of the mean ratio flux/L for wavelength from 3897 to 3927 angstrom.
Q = 0.06 mag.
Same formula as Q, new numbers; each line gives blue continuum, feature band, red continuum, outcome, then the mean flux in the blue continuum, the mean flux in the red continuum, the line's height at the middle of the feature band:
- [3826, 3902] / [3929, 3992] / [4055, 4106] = 0.03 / 3.39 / 3.44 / 3.41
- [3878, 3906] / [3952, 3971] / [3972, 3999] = 0.07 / 3.17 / 3.42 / 3.36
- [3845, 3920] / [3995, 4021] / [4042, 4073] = 0.01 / 3.43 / 3.58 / 3.54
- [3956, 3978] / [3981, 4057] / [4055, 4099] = -0.10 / 3.02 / 3.43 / 3.21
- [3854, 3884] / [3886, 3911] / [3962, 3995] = 0.12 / 3.63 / 3.24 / 3.52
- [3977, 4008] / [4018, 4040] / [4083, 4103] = 0.01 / 3.5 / 3.33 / 3.44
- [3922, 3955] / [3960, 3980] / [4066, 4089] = 0.17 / 3.45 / 3.5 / 3.46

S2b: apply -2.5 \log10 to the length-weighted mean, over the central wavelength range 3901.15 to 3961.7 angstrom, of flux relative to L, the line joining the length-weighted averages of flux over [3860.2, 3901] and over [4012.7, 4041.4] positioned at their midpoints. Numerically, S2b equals 0.011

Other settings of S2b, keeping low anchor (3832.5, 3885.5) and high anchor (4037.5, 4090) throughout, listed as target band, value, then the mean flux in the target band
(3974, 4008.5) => 0.02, 3.46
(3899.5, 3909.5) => 0.10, 3.22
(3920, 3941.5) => 0.04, 3.39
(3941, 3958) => -0.01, 3.56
